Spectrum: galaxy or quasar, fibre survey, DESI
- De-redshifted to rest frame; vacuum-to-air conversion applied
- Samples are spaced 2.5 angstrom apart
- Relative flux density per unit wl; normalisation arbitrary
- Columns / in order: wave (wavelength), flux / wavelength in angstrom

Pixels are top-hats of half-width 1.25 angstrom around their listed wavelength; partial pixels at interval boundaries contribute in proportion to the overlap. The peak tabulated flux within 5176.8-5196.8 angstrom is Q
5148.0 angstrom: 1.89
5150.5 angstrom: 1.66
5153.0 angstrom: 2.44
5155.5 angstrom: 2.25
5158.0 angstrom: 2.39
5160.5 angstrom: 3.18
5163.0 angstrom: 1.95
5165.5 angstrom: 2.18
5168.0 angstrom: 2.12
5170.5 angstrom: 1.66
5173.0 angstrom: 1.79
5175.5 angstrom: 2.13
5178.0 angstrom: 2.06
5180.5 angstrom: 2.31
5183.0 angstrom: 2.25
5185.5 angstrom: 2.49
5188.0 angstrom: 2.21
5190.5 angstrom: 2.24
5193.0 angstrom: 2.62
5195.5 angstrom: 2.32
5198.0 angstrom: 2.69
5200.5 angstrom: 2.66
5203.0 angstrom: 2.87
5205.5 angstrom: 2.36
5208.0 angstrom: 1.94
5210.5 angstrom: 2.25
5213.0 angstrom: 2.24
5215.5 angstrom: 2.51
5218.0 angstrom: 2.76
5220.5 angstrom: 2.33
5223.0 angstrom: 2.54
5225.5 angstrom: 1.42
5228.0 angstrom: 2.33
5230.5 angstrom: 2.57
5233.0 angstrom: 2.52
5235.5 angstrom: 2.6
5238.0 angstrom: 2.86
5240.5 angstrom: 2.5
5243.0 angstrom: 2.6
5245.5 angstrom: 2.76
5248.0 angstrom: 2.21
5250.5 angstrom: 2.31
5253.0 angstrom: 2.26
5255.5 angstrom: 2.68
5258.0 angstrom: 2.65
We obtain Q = 2.62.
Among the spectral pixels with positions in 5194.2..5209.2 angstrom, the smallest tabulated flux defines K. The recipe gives 1.94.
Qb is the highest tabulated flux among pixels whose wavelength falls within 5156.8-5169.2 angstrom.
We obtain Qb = 3.18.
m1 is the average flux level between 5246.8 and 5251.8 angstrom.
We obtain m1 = 2.26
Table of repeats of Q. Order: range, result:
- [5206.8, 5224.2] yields 2.76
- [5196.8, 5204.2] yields 2.87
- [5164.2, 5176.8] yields 2.18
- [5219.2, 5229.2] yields 2.54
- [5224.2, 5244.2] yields 2.86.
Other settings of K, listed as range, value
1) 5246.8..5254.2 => 2.21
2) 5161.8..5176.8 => 1.66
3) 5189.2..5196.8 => 2.24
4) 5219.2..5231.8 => 1.42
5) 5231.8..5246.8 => 2.5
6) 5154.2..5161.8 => 2.25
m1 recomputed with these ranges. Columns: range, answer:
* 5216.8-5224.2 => 2.54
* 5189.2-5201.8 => 2.51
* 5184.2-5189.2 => 2.35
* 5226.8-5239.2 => 2.58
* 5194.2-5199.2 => 2.5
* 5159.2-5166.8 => 2.43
